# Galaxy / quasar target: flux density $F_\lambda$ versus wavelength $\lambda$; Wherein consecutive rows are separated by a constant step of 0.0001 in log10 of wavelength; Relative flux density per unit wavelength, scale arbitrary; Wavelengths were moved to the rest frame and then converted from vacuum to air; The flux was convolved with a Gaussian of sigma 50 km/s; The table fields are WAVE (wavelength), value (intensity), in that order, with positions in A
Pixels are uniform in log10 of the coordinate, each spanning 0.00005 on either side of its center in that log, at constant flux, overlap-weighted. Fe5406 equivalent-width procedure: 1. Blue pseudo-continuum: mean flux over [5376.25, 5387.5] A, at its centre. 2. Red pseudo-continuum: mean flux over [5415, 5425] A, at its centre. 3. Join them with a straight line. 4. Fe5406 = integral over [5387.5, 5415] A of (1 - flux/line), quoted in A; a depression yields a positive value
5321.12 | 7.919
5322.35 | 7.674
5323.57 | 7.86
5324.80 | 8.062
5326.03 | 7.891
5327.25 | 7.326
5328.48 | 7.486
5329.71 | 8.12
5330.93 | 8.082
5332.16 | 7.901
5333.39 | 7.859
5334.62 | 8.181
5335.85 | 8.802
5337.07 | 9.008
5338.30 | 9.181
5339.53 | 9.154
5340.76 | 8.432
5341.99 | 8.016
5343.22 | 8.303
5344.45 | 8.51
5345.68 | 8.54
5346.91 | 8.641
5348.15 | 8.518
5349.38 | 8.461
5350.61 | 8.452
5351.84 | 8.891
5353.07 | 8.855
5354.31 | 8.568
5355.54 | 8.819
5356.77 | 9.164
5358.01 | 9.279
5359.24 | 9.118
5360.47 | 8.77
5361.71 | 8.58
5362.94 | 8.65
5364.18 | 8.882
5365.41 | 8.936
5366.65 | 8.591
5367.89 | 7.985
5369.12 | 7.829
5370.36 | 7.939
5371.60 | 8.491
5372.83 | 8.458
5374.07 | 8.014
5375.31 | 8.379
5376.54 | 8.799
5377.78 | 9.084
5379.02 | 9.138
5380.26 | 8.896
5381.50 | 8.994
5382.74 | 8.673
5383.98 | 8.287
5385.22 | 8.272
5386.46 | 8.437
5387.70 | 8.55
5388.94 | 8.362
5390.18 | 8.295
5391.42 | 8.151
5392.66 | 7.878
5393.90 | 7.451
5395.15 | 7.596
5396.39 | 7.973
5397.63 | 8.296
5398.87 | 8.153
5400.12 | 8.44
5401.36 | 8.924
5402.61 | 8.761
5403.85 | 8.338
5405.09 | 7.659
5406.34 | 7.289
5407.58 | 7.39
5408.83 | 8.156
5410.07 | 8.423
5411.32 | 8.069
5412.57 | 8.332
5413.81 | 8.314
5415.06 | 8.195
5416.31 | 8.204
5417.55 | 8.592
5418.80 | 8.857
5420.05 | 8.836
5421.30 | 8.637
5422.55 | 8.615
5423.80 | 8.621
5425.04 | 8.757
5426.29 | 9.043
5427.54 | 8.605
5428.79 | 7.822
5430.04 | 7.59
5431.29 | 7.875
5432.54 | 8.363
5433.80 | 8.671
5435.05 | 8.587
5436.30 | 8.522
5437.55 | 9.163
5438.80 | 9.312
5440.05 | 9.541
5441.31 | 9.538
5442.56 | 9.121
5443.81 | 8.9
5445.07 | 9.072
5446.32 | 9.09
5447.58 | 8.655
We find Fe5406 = 1.71 A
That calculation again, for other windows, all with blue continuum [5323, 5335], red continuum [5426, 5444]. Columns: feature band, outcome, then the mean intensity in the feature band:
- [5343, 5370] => -1.90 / 8.65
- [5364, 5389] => -0.85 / 8.52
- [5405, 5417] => 0.69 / 8.02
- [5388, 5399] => 0.46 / 8.03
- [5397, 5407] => 0.25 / 8.23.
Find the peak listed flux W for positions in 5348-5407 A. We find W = 9.279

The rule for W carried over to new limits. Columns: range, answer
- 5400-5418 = 8.924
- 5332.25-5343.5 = 9.181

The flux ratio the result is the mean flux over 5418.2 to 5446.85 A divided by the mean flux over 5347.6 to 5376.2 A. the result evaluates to 1.02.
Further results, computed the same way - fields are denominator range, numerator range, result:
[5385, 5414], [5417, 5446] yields 1.07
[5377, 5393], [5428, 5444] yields 1.02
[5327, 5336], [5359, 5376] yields 1.06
